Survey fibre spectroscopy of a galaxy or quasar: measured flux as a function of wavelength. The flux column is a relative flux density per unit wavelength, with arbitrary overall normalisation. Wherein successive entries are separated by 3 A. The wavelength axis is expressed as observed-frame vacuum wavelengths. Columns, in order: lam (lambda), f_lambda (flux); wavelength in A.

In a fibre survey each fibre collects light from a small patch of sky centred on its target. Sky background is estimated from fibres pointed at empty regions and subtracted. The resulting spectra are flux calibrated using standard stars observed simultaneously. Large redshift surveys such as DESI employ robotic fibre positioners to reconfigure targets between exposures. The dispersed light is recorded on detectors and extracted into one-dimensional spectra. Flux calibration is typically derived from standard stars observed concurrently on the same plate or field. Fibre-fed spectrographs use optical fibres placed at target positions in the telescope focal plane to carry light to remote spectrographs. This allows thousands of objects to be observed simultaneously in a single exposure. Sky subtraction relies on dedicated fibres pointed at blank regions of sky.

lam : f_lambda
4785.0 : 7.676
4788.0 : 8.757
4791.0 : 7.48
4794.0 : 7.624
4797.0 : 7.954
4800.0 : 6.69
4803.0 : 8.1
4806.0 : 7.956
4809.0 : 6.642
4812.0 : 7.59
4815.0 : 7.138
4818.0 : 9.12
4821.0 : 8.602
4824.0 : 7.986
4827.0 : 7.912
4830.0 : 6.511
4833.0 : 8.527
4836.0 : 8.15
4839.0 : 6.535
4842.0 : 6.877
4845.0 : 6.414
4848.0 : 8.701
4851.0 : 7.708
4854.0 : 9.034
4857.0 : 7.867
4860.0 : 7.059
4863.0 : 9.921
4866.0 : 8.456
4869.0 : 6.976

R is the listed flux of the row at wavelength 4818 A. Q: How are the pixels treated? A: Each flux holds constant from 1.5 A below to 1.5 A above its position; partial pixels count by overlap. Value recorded 9.12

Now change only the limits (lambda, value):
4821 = 8.602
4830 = 6.511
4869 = 6.976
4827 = 7.912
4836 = 8.15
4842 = 6.877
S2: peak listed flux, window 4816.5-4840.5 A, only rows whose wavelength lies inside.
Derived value 9.12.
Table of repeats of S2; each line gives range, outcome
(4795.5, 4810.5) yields 8.1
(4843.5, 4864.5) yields 9.921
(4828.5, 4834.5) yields 8.527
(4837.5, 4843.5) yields 6.877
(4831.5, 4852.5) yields 8.701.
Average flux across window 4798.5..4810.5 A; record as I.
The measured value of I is 7.35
